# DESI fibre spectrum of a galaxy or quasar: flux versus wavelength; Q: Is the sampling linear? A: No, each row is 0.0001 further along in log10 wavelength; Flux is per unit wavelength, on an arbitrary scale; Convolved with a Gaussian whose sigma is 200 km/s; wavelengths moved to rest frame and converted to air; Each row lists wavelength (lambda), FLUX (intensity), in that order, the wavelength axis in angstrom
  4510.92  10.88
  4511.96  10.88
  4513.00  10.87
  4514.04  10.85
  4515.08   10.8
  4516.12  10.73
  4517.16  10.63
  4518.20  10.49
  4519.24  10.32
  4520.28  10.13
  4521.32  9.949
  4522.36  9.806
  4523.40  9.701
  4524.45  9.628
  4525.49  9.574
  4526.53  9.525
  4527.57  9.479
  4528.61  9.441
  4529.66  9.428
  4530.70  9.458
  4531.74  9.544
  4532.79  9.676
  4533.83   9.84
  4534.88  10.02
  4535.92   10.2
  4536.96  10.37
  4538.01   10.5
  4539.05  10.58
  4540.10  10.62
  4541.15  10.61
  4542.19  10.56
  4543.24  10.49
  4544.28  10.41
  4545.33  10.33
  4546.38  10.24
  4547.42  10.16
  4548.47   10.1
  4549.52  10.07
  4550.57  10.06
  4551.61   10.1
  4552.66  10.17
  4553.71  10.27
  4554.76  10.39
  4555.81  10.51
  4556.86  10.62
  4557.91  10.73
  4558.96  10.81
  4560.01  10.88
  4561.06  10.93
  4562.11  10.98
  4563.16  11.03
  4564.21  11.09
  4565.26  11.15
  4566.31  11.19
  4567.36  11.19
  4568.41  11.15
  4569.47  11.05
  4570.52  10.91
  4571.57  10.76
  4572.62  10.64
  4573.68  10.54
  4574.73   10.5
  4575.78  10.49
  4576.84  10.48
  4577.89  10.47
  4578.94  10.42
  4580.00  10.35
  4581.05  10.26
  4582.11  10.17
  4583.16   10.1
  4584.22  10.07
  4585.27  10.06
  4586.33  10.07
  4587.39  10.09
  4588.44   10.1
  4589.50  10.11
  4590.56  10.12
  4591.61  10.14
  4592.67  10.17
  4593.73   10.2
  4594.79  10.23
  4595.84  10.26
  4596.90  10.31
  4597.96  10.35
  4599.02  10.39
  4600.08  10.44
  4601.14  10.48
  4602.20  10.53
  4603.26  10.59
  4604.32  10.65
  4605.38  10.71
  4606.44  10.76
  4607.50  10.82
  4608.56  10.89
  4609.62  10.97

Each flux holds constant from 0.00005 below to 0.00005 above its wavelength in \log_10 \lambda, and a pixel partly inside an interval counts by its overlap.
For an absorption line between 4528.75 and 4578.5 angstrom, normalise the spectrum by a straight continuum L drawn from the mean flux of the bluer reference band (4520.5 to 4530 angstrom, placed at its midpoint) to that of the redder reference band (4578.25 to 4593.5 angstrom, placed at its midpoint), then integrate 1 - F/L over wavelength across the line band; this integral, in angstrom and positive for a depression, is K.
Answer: -2.9 angstrom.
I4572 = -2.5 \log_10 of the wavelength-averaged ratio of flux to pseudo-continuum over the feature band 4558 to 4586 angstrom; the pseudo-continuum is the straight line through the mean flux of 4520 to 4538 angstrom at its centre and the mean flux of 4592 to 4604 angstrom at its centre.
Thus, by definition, -0.06 mag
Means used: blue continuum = 9.77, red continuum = 10.4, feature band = 10.7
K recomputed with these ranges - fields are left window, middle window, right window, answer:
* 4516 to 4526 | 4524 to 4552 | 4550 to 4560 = 0.6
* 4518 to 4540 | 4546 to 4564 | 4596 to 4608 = -0.6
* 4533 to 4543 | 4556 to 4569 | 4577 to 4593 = -0.9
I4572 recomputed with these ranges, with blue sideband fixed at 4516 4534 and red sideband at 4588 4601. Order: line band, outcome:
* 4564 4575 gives -0.09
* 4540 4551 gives -0.04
